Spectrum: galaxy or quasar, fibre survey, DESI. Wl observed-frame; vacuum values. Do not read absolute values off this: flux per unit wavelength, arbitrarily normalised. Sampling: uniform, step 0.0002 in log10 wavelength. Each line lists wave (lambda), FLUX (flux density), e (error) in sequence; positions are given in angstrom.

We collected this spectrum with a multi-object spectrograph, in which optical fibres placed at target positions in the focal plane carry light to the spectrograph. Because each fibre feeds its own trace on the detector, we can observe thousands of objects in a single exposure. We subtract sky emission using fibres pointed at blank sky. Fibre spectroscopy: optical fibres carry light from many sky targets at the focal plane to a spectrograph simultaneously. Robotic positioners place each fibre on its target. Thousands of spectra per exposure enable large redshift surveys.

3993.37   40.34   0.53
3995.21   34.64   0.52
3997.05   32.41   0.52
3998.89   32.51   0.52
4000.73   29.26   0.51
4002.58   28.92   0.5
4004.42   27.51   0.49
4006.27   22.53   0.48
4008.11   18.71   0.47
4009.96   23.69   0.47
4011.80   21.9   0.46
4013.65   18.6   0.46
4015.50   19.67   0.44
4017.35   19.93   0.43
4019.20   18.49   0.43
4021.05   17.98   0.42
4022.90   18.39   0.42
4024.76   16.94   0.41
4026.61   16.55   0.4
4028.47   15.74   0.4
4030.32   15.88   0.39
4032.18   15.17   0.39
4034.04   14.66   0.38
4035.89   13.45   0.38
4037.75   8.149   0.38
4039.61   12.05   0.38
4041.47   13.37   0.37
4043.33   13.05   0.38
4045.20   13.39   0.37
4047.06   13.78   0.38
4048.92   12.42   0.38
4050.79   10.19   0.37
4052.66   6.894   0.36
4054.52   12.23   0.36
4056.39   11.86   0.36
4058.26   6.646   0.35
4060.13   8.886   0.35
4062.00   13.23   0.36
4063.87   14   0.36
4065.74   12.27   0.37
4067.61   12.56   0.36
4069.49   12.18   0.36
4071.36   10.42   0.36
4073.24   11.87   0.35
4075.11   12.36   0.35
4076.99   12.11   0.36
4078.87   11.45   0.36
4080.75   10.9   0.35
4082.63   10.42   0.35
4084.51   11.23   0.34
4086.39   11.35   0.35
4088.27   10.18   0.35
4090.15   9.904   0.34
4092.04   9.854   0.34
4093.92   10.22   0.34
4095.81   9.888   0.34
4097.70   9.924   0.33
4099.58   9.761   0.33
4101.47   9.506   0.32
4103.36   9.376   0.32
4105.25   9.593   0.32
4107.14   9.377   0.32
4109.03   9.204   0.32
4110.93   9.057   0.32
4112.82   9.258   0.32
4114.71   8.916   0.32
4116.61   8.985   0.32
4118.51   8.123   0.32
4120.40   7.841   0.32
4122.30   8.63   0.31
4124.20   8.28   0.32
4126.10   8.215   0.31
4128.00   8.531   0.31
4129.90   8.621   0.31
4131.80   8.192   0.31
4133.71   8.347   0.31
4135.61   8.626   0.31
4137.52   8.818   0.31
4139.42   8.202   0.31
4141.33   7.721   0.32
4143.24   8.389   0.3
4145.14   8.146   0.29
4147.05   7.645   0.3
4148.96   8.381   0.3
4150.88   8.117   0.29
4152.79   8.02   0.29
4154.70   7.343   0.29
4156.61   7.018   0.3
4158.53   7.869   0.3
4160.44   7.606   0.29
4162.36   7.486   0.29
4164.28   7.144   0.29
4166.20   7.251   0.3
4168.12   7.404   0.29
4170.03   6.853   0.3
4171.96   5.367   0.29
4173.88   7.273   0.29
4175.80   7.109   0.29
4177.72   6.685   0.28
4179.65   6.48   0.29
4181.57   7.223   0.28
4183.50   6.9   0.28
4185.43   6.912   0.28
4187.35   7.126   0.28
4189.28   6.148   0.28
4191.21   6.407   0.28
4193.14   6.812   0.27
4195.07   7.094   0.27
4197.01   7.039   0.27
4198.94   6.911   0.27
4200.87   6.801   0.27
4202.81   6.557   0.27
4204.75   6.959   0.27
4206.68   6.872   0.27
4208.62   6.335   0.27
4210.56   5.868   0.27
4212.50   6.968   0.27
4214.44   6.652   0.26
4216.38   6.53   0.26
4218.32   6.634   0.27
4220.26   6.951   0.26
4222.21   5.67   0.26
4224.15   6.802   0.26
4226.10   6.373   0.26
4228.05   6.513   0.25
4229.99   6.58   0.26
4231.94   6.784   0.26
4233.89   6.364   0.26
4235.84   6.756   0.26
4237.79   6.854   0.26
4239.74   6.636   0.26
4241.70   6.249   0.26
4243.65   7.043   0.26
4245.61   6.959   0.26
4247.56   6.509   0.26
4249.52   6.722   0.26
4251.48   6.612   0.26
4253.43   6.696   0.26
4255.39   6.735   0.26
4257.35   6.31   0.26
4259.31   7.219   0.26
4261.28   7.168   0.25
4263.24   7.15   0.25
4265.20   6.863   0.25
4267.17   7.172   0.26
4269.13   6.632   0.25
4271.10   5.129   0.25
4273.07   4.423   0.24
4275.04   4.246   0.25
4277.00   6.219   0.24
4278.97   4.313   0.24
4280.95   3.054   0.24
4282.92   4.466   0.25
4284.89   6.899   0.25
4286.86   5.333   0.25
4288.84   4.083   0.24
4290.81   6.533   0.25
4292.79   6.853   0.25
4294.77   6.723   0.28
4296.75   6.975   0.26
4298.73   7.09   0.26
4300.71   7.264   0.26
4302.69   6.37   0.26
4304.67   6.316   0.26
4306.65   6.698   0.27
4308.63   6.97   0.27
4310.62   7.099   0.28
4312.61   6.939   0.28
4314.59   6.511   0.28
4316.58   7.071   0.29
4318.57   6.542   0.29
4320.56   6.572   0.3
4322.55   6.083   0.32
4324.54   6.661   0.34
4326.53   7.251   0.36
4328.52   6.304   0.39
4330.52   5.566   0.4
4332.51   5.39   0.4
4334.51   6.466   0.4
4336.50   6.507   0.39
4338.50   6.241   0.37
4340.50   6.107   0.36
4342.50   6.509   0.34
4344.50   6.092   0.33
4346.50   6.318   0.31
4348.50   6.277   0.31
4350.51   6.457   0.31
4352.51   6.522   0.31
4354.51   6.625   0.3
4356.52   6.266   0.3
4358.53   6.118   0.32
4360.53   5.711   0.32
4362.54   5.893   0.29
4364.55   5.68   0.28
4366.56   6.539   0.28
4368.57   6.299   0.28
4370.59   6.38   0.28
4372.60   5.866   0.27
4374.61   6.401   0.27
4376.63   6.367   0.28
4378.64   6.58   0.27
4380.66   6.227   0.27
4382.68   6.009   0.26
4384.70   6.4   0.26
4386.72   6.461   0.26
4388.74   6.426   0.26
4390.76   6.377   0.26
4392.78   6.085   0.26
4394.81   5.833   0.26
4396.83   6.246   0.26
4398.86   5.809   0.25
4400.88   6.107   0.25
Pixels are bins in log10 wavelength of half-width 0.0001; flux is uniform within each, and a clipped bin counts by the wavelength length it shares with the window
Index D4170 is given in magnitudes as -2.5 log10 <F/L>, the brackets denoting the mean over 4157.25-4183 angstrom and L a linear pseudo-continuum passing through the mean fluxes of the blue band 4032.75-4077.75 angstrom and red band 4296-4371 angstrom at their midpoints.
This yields 0.332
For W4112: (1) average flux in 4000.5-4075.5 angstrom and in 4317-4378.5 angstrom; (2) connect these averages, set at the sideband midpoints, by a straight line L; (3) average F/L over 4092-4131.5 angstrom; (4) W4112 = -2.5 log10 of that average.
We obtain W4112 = 0.41 mag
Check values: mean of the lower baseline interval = 15.4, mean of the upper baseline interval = 6.28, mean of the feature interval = 9.07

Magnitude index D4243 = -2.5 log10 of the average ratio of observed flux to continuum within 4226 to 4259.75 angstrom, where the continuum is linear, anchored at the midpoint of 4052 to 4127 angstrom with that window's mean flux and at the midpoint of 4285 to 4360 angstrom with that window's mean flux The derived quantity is 0.16 mag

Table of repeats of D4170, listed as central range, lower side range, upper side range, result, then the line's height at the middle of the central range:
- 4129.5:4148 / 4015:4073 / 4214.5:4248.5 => 0.21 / 10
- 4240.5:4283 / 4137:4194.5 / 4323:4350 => 0.11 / 6.73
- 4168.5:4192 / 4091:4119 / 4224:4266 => 0.18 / 7.97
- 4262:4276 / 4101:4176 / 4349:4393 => 0.19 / 7.09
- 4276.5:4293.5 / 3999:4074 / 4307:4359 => 0.45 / 7.95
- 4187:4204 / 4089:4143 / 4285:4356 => 0.18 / 7.98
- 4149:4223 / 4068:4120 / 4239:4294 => 0.16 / 8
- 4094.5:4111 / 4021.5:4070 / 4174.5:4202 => 0.10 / 10.5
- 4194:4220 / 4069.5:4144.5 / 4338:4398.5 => 0.23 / 8.28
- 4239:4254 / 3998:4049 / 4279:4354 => 0.34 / 9.17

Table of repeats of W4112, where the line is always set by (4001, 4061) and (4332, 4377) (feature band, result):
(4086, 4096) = 0.36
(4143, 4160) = 0.49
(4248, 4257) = 0.36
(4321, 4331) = 0.11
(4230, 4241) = 0.42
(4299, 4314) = 0.13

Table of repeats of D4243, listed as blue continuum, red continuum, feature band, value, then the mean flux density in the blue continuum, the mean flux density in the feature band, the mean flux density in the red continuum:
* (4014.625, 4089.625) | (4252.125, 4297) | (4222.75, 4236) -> 0.129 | 13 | 6.56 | 5.95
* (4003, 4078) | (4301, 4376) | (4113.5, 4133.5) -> 0.423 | 14.8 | 8.44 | 6.38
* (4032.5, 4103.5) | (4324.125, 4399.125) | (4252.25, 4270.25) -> 0.160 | 11.3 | 6.87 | 6.24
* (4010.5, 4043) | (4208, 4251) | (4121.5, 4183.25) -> 0.313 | 16.3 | 7.7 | 6.58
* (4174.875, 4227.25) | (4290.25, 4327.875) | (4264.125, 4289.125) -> 0.254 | 6.7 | 5.33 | 6.76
